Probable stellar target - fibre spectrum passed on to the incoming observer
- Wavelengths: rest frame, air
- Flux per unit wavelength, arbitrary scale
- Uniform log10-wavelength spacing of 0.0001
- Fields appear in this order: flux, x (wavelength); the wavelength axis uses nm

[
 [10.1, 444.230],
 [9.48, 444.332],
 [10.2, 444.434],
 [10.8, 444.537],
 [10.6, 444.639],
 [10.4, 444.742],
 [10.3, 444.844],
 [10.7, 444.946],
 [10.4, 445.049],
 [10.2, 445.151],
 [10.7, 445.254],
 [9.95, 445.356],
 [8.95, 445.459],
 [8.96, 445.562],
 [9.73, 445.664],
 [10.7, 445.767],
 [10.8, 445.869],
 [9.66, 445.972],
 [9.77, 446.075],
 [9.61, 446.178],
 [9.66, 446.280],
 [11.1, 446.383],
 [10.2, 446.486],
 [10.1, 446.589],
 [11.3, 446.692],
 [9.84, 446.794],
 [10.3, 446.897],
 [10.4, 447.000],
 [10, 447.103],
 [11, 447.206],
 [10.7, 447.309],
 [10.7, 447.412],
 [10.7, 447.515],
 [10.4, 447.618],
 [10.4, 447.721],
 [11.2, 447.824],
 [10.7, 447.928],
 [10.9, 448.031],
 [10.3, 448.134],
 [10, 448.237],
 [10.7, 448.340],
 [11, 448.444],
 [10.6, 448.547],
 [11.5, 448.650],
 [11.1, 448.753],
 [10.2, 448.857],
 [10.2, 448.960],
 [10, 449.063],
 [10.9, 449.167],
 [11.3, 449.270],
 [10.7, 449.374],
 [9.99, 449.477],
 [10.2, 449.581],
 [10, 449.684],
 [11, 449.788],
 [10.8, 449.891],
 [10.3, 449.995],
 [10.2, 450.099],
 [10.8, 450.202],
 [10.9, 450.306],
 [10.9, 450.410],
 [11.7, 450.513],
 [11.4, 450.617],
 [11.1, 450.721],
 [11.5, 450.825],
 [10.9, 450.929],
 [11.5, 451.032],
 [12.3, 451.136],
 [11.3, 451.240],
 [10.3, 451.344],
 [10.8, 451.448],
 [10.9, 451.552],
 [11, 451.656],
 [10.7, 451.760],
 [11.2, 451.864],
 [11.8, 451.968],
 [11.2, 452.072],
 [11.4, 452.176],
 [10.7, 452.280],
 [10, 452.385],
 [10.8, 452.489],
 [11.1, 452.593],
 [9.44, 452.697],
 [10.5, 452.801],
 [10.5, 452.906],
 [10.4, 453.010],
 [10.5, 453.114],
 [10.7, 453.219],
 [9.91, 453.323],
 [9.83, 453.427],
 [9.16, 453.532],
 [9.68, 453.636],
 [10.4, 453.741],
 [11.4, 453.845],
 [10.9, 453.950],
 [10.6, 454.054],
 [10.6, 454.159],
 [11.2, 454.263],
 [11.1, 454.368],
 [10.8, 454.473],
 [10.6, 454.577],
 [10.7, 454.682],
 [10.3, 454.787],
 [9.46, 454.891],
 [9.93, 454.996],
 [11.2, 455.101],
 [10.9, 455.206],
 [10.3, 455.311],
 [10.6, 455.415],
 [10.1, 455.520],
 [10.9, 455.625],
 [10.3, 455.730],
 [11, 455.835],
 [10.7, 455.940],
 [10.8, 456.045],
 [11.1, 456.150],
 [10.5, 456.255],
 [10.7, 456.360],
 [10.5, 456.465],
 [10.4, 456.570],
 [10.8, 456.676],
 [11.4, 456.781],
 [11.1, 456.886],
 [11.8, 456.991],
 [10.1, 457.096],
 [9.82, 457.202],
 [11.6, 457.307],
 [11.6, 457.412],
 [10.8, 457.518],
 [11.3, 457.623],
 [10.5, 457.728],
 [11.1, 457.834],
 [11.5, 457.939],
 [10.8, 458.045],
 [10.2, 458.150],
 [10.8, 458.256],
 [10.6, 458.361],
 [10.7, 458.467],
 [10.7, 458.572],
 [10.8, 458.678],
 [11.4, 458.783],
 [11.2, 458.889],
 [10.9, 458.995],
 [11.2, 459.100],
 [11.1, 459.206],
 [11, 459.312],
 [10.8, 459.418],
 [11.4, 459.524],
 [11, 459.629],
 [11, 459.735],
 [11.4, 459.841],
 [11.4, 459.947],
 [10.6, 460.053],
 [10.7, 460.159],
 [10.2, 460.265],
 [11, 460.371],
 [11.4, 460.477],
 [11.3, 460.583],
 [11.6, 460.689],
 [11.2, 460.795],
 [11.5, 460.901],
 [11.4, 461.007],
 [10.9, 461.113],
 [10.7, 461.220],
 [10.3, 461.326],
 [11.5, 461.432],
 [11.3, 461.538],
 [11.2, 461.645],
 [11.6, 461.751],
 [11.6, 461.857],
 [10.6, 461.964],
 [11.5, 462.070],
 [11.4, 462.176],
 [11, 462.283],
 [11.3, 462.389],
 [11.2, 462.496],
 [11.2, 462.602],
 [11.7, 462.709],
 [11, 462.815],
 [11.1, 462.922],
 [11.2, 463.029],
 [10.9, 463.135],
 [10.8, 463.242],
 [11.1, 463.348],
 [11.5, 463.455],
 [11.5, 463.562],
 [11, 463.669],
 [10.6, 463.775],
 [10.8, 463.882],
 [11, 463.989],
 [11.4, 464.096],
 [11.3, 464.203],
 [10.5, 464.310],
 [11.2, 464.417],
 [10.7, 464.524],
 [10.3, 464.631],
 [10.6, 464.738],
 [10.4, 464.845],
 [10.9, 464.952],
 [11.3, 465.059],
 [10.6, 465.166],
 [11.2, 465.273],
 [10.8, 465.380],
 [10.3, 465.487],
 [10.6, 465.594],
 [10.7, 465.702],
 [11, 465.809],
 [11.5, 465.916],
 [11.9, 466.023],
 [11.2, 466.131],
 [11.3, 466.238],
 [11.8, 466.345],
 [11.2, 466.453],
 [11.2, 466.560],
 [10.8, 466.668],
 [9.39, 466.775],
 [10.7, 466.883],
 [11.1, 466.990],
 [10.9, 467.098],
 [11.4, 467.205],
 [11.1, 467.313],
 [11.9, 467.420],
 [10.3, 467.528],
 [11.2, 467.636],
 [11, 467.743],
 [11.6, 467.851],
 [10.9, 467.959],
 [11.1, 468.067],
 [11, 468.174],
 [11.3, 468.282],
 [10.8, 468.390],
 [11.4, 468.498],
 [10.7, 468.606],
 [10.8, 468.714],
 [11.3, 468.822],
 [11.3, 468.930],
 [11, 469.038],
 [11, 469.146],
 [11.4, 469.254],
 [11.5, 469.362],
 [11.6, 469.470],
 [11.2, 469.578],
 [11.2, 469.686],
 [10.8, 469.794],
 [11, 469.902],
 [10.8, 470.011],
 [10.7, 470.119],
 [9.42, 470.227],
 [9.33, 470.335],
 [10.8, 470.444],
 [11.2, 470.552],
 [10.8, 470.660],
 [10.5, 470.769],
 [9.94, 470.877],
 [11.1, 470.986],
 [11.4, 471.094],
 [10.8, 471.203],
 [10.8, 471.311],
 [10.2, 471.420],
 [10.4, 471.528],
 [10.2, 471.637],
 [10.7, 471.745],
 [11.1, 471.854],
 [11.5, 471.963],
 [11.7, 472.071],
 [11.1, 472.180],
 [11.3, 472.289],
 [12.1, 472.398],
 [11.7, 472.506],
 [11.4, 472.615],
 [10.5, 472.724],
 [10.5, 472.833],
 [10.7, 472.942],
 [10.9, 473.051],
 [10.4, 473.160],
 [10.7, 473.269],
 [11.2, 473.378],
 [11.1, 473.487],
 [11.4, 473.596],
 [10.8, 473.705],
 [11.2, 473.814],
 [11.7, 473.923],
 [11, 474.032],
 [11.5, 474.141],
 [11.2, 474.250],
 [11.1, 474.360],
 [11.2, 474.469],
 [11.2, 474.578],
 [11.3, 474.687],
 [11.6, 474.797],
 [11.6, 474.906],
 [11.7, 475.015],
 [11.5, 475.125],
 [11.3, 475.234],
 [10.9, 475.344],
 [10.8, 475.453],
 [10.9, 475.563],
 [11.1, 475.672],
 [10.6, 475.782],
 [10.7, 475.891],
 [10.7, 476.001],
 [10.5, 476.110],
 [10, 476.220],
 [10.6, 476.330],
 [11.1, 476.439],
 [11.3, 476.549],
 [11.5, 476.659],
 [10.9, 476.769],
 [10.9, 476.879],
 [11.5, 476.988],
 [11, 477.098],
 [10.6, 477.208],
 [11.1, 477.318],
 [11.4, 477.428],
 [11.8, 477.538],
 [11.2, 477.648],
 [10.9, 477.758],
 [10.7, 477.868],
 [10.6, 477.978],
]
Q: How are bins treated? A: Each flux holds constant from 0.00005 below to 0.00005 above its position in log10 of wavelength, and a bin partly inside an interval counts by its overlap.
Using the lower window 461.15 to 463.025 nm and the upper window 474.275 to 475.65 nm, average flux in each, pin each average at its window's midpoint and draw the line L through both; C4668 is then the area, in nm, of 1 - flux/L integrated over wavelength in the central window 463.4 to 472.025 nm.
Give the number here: 0.214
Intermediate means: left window 11.2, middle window 10.9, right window 11.3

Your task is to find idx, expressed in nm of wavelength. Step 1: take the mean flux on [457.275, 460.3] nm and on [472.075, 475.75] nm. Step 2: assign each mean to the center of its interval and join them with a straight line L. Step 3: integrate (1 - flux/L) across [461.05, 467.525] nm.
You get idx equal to 0.00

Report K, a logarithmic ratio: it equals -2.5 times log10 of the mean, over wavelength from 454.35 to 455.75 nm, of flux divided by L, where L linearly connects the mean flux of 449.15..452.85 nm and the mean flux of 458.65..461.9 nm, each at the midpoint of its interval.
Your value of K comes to 0.05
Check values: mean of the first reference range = 10.9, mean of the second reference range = 11.1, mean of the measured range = 10.5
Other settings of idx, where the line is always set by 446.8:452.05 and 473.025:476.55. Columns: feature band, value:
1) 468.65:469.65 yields -0.02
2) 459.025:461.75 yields -0.05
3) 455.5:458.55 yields 0.01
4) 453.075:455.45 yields 0.08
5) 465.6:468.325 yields -0.03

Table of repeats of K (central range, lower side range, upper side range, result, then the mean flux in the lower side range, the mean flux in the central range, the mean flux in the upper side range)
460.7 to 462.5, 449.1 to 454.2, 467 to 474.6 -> -0.03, 10.7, 11.2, 11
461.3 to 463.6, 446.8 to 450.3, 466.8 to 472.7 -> -0.04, 10.6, 11.2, 11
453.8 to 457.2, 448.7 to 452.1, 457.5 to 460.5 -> 0.02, 10.9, 10.7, 10.9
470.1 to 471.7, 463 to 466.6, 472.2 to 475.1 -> 0.06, 11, 10.5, 11.2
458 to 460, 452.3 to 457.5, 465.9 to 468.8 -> -0.02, 10.6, 11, 11.1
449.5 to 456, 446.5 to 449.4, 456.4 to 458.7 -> 0.00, 10.6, 10.7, 10.9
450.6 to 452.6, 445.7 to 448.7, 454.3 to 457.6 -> -0.05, 10.5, 11.1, 10.7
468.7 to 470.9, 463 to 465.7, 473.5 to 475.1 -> 0.03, 10.9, 10.9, 11.3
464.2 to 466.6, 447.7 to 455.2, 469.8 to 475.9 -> -0.01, 10.7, 11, 11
